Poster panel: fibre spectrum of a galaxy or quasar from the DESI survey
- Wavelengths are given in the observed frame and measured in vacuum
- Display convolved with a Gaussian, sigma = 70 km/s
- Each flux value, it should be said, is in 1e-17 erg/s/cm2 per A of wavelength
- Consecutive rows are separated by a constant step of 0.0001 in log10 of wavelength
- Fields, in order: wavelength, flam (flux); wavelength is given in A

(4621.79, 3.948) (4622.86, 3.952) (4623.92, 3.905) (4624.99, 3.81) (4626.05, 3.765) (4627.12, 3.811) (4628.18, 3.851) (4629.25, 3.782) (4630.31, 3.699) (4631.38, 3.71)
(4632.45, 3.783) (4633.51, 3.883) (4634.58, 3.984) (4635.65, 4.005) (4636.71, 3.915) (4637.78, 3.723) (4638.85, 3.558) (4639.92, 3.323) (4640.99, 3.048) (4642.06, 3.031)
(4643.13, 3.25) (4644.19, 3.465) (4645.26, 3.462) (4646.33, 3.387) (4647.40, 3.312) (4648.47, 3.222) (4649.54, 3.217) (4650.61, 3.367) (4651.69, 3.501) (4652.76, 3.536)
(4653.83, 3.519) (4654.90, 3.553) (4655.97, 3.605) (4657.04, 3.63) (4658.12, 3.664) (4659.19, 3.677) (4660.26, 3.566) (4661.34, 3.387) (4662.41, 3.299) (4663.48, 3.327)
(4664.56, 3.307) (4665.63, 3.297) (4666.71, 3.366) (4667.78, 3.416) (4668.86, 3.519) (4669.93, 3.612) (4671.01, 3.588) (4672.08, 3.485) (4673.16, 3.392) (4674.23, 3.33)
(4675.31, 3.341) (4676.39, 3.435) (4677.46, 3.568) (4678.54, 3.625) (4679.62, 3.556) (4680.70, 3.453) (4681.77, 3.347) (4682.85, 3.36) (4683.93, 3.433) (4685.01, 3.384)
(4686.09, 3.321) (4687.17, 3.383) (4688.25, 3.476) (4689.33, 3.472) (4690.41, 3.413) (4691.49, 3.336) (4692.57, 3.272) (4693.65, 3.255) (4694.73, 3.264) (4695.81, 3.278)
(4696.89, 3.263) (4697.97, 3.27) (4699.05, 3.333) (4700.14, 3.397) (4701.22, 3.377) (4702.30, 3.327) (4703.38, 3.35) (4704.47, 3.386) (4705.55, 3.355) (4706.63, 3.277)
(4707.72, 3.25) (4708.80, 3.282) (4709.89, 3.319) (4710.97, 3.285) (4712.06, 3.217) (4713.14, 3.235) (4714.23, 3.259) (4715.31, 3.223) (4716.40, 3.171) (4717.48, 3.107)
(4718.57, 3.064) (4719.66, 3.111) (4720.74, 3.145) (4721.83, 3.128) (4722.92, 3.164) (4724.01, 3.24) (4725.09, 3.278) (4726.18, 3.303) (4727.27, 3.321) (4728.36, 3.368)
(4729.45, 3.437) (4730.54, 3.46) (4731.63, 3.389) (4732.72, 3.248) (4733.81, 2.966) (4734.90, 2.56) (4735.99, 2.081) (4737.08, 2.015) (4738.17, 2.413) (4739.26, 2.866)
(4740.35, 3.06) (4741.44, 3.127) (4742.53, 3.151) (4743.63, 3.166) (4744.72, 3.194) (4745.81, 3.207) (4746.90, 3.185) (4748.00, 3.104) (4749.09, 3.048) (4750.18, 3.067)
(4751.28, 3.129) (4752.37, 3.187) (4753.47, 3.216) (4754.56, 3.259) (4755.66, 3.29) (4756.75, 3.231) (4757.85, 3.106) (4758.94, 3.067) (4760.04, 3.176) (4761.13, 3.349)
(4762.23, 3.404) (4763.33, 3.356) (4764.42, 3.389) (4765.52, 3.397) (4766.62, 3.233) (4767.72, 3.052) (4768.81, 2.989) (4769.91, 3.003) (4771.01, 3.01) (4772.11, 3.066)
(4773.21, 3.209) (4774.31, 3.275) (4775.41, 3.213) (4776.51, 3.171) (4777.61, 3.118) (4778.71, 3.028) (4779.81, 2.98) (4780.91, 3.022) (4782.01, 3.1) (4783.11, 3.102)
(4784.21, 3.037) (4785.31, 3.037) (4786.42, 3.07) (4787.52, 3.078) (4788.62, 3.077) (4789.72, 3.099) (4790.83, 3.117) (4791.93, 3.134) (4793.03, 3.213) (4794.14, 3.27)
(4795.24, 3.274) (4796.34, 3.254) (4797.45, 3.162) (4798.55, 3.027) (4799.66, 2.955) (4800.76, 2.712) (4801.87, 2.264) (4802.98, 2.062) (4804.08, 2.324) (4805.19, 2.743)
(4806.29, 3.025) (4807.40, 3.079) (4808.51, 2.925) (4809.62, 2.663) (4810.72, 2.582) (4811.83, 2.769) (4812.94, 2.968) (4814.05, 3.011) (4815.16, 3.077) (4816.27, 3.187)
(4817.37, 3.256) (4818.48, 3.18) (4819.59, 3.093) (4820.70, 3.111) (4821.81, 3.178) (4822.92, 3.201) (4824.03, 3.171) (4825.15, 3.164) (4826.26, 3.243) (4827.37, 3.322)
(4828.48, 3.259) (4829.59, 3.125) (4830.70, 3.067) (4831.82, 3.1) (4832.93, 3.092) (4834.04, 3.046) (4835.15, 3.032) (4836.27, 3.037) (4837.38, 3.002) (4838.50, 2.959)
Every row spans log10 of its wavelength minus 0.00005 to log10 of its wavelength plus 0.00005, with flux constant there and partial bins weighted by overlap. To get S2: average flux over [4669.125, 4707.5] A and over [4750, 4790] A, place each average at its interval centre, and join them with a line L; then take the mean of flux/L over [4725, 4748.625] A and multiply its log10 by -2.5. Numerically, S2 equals 0.07 mag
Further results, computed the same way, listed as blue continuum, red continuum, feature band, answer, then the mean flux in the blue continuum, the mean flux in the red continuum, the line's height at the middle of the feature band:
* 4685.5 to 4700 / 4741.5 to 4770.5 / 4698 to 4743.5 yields 0.04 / 3.33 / 3.19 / 3.27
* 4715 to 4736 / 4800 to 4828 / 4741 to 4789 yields -0.03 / 3.16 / 2.93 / 3.06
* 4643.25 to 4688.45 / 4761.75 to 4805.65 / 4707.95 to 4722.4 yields 0.03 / 3.44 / 3.05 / 3.28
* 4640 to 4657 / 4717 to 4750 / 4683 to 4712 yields -0.05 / 3.37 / 3.06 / 3.19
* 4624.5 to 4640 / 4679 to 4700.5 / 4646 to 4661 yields 0.05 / 3.79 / 3.36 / 3.63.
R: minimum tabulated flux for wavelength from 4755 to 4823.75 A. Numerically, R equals 2.062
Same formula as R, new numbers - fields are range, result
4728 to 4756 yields 2.015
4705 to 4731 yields 3.064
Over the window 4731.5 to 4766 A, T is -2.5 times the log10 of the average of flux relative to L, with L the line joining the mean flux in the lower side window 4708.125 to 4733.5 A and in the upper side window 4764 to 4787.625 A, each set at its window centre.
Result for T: 0.04 mag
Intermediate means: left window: 3.25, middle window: 3.07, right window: 3.12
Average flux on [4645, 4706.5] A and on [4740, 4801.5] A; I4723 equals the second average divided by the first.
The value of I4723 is 0.92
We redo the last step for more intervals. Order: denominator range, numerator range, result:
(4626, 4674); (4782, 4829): 0.85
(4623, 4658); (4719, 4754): 0.86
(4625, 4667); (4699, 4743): 0.89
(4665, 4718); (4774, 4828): 0.90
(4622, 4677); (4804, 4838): 0.86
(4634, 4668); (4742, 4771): 0.92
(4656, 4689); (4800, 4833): 0.86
